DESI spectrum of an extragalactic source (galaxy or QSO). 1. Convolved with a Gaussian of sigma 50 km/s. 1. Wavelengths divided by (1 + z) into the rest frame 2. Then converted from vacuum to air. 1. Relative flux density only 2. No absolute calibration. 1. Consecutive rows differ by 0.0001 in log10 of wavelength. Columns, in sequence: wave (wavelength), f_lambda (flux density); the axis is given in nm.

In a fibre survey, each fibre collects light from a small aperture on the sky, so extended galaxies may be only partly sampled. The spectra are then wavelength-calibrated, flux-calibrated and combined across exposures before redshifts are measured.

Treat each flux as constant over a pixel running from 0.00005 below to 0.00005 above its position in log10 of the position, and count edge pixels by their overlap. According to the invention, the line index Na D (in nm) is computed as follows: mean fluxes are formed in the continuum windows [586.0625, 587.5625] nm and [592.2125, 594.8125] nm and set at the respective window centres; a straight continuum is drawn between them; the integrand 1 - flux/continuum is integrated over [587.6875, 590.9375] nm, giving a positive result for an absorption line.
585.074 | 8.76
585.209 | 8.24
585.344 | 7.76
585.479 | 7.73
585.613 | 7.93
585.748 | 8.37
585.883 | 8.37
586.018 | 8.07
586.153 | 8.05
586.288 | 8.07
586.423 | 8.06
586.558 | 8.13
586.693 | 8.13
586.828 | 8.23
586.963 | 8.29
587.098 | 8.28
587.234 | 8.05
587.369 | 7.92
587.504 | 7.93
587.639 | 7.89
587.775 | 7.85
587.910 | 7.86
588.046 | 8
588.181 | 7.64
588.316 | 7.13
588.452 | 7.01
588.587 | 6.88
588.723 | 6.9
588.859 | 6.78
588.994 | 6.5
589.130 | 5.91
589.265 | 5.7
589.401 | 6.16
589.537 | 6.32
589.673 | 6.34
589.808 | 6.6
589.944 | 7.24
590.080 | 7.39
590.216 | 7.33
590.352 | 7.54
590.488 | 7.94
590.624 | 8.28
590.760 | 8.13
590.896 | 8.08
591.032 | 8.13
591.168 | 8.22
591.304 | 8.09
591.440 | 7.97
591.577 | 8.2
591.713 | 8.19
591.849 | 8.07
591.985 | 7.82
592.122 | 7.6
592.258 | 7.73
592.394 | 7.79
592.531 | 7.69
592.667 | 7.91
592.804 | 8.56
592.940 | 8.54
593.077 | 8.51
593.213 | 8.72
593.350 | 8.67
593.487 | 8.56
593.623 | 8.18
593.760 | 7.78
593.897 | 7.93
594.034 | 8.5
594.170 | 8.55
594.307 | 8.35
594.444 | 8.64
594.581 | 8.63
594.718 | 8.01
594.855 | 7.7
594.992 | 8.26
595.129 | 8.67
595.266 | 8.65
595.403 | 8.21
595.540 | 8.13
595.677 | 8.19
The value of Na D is 0.41 nm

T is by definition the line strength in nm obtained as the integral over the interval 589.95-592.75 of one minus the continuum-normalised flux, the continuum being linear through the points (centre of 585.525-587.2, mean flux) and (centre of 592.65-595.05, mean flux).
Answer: 0.13 nm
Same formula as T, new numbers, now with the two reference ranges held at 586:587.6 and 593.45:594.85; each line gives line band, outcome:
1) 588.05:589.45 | 0.24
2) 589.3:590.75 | 0.19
